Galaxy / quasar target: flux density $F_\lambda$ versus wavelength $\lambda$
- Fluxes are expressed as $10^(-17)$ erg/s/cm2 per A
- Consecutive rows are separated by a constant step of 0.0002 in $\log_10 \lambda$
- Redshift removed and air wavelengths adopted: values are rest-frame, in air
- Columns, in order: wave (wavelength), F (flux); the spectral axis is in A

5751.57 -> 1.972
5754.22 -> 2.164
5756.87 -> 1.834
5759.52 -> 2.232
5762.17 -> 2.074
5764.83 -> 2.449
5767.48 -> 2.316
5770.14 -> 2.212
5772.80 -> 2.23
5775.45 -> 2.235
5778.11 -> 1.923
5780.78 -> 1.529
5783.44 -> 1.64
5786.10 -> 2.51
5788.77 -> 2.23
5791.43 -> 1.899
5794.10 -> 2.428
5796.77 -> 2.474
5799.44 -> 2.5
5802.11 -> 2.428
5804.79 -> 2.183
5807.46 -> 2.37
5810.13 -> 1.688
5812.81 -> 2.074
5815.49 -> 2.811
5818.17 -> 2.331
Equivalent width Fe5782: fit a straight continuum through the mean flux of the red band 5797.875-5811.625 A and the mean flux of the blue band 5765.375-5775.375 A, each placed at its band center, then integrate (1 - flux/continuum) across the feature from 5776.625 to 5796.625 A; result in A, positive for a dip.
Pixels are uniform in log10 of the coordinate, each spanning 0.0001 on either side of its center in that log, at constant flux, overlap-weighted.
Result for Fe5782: 1.8 A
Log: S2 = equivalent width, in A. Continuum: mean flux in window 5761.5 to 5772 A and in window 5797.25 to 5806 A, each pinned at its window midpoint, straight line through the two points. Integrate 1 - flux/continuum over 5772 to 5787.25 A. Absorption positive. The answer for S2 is 2.1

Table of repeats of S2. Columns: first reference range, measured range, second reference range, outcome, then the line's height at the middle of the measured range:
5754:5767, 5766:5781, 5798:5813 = 0.4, 2.18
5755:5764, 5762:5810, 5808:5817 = -1.1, 2.14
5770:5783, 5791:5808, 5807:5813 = -3.1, 1.99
